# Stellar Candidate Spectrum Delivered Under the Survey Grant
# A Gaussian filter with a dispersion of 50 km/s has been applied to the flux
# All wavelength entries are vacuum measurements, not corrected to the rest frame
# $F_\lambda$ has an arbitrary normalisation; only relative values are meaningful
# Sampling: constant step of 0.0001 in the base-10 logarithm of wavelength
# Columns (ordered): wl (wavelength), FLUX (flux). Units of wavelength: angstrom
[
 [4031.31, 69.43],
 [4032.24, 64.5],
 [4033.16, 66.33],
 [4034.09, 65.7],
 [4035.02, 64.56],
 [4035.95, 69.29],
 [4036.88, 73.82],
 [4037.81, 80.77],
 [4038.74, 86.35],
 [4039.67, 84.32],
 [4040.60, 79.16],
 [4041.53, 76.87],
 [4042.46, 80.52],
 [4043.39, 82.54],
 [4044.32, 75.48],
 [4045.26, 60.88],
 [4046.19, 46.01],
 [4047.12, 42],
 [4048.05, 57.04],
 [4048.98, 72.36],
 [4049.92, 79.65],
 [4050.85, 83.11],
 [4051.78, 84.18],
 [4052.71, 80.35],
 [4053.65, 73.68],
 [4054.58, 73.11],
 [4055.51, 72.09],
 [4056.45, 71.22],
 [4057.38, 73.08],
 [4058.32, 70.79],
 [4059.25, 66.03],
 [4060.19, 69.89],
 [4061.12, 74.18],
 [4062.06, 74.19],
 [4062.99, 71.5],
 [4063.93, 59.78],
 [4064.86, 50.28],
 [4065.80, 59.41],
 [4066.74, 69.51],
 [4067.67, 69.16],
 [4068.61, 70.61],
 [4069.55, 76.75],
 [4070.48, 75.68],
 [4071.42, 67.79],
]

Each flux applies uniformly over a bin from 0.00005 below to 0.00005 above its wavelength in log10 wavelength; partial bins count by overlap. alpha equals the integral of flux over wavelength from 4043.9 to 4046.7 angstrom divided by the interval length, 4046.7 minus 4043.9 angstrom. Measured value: 60.1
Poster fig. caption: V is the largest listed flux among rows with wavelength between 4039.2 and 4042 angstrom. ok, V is 84.32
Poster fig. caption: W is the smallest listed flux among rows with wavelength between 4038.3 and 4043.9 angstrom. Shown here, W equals 76.87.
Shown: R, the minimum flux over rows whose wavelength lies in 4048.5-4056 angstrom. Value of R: 72.09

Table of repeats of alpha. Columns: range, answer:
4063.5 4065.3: 55.2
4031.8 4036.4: 66.2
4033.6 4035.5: 65.1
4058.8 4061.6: 69.9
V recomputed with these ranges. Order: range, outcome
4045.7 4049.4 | 72.36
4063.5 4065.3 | 59.78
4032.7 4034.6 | 66.33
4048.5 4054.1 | 84.18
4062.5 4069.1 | 71.5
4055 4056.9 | 72.09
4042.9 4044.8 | 82.54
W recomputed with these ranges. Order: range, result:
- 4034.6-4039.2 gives 64.56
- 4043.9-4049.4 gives 42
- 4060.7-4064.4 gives 59.78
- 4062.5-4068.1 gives 50.28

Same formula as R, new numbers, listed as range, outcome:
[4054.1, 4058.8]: 70.79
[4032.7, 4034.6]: 65.7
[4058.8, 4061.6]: 66.03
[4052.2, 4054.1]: 73.68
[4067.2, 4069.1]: 69.16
